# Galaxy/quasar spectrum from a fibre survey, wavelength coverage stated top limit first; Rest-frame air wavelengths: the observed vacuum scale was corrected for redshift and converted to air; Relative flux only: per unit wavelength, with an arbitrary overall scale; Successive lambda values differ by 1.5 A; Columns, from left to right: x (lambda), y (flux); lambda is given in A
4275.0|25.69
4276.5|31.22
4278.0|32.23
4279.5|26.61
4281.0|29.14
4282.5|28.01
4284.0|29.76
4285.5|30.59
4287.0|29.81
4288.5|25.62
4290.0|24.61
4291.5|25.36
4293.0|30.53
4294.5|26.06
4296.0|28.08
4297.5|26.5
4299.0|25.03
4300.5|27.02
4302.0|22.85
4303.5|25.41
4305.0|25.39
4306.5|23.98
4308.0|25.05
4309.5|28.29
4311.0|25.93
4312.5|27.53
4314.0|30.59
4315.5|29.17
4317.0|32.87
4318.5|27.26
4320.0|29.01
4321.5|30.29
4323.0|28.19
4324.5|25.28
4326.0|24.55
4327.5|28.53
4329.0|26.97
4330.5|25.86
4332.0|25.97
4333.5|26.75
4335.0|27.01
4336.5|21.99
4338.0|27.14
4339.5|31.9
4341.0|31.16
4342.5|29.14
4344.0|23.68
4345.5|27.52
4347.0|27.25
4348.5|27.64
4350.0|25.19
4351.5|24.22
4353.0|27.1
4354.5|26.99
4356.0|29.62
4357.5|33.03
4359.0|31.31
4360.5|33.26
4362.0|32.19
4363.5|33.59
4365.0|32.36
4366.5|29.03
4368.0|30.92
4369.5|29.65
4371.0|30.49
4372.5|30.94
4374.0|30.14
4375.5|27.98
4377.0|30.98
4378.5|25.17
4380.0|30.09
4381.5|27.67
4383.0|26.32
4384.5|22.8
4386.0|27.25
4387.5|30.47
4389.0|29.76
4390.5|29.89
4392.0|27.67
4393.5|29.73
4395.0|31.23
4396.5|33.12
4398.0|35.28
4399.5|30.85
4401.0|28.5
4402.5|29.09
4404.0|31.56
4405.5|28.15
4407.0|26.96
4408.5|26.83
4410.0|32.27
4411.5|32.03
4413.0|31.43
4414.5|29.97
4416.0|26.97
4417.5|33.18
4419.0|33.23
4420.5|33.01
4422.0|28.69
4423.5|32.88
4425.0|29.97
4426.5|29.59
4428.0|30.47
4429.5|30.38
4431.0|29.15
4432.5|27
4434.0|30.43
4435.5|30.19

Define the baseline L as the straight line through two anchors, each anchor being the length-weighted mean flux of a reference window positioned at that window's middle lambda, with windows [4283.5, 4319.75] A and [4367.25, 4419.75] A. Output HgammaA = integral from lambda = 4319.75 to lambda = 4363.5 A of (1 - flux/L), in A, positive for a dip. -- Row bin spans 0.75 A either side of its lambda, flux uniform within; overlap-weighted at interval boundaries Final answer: 0.5 A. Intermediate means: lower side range 27.2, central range 28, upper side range 29.7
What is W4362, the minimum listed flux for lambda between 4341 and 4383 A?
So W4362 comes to 23.68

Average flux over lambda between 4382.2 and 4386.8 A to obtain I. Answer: 25.5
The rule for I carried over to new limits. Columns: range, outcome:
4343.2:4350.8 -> 26.3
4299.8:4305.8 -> 25.1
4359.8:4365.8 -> 32.8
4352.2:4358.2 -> 29.1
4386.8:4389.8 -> 30.1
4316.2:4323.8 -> 29.5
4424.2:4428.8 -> 30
